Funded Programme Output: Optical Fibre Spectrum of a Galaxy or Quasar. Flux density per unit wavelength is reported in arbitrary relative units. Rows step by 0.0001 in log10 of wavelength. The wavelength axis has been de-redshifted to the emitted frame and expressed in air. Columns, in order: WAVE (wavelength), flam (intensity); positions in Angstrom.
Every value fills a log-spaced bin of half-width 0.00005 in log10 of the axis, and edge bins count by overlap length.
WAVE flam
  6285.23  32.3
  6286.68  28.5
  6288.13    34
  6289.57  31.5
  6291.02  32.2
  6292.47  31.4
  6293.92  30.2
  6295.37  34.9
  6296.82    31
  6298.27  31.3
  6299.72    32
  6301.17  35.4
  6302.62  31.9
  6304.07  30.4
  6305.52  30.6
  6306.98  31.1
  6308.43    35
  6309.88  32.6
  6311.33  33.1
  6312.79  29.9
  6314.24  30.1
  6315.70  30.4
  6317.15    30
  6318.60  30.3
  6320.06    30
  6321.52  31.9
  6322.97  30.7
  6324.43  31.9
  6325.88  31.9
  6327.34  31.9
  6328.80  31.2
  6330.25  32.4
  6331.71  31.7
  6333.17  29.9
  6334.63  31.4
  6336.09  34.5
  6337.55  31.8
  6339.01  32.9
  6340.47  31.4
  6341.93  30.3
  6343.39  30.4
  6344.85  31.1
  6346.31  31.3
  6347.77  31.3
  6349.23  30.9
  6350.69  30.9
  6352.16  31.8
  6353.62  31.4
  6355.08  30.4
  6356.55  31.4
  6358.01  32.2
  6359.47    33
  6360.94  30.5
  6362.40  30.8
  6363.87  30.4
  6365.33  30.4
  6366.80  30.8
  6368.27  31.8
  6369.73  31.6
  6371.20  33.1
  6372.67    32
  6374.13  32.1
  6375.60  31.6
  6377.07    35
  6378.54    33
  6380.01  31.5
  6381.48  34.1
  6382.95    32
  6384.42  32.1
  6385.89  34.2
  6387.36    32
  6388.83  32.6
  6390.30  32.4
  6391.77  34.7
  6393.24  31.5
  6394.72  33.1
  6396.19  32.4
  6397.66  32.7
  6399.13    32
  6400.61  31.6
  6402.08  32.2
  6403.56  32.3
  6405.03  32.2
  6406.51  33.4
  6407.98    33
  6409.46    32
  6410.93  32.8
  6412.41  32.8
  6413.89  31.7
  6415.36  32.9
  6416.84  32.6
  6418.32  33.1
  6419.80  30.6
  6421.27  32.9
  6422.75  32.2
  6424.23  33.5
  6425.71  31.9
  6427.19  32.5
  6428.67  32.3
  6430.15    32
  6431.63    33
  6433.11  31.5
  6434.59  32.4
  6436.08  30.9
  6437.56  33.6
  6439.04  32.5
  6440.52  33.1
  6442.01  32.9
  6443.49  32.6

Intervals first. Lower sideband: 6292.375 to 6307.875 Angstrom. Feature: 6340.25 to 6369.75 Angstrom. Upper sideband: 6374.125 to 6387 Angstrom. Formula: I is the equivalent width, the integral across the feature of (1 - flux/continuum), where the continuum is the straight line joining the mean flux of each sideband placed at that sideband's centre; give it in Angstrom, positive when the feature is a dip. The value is 1.3 Angstrom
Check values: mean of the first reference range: 31.9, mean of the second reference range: 32.8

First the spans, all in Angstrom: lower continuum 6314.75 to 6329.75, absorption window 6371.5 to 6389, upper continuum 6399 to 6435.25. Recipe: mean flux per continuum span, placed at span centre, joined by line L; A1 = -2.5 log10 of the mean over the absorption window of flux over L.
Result -0.028 mag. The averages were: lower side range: 31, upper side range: 32.4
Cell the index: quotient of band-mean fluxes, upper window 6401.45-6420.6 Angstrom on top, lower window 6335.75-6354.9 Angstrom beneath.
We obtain 1.03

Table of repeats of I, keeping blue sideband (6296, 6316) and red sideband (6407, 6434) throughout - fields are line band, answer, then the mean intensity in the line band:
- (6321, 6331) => 0.1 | 31.7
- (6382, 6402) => -0.2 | 32.6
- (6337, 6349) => 0.3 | 31.3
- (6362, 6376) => 0.3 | 31.5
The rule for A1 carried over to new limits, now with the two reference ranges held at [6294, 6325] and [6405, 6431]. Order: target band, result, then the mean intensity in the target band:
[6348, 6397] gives 0.00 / 32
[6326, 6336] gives 0.01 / 31.6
